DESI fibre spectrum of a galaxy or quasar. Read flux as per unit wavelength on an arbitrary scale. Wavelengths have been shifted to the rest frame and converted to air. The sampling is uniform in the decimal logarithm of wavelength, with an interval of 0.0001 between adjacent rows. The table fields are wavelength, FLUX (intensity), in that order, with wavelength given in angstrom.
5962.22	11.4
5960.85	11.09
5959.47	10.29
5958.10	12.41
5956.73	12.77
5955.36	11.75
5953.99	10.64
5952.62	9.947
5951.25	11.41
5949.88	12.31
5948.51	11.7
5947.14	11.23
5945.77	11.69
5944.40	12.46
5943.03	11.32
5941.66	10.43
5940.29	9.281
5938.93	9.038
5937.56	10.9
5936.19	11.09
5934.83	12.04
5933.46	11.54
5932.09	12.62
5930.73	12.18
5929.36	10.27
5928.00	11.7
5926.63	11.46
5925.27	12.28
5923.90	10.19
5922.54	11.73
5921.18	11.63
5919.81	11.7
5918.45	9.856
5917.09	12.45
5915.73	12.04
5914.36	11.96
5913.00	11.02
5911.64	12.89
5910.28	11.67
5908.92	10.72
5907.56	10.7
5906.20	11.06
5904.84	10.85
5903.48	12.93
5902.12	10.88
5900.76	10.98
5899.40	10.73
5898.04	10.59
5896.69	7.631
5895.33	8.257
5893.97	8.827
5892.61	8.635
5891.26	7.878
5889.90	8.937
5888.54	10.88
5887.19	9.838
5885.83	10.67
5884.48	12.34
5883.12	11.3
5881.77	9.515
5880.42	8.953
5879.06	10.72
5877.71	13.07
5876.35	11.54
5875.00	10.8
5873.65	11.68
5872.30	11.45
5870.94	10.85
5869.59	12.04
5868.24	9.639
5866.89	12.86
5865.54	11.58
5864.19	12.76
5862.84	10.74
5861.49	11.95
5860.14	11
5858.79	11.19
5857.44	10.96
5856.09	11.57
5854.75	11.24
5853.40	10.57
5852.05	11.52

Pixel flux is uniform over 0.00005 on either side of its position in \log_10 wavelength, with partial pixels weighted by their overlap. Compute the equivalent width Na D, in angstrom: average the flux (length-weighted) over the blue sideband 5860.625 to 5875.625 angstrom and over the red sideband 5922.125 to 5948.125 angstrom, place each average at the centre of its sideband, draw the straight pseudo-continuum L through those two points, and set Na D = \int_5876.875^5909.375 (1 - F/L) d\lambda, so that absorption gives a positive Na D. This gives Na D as 3.1 angstrom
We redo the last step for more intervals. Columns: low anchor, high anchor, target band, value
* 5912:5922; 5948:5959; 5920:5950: 0.7 angstrom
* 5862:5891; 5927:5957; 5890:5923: 1.3 angstrom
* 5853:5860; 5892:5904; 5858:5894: -0.9 angstrom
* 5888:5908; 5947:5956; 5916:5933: -1.4 angstrom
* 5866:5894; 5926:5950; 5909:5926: -0.8 angstrom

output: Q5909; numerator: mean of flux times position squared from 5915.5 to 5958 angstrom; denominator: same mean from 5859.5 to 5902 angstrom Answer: 1.09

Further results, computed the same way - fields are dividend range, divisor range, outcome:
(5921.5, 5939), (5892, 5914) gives 1.09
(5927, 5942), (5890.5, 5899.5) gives 1.27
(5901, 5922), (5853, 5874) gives 1.02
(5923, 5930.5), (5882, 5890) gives 1.06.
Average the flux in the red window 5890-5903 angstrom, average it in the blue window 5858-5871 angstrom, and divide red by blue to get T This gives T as 0.82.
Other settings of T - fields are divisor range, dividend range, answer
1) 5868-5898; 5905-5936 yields 1.12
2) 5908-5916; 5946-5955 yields 0.96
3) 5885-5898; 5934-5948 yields 1.19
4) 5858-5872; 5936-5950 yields 0.96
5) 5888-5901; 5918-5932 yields 1.23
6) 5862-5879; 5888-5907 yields 0.86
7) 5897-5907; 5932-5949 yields 1.01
